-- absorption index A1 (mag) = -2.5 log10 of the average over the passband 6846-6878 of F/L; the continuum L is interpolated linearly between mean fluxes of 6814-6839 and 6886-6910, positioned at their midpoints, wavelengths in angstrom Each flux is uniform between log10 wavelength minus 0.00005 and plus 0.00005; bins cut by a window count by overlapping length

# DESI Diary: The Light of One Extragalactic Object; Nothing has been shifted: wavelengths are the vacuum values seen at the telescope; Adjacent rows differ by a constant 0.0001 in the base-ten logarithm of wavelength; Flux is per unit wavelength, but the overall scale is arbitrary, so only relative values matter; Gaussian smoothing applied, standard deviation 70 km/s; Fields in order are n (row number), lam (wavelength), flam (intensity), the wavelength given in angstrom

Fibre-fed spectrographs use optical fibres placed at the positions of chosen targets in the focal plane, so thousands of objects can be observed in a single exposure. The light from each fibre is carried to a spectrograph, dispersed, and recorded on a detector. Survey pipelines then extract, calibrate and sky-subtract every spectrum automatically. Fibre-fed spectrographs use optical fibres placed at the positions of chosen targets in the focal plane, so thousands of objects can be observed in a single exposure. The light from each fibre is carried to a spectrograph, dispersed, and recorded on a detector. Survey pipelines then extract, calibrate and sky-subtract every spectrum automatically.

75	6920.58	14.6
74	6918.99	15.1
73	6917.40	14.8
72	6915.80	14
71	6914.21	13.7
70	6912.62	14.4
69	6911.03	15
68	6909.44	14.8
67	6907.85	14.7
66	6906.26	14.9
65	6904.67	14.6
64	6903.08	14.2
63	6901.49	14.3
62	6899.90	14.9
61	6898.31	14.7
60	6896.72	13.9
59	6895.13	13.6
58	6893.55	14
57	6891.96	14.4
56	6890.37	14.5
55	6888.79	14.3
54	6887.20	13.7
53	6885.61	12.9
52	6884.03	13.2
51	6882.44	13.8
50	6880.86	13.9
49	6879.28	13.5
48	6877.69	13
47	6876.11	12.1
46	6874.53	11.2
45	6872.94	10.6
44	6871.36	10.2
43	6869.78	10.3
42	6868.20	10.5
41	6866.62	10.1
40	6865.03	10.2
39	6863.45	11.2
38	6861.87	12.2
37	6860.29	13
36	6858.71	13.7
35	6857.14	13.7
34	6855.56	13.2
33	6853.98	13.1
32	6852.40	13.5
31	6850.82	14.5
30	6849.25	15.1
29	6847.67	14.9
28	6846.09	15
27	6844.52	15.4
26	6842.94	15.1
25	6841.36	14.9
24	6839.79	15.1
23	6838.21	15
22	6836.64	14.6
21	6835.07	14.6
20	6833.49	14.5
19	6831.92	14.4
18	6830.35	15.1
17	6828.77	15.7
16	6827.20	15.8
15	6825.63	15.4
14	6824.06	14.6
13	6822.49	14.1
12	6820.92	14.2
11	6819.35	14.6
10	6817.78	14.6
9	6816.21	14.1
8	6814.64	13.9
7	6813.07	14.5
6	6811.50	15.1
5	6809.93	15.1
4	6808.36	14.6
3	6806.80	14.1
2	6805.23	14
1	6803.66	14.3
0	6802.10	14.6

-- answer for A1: 0.17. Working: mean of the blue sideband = 14.7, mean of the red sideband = 14.3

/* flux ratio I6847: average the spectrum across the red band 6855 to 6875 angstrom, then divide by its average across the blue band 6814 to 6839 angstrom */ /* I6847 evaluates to 0.78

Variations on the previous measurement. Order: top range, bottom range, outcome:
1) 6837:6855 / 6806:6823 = 1.02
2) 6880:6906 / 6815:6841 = 0.95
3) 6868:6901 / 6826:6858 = 0.89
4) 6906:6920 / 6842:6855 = 1.00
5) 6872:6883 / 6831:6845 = 0.84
